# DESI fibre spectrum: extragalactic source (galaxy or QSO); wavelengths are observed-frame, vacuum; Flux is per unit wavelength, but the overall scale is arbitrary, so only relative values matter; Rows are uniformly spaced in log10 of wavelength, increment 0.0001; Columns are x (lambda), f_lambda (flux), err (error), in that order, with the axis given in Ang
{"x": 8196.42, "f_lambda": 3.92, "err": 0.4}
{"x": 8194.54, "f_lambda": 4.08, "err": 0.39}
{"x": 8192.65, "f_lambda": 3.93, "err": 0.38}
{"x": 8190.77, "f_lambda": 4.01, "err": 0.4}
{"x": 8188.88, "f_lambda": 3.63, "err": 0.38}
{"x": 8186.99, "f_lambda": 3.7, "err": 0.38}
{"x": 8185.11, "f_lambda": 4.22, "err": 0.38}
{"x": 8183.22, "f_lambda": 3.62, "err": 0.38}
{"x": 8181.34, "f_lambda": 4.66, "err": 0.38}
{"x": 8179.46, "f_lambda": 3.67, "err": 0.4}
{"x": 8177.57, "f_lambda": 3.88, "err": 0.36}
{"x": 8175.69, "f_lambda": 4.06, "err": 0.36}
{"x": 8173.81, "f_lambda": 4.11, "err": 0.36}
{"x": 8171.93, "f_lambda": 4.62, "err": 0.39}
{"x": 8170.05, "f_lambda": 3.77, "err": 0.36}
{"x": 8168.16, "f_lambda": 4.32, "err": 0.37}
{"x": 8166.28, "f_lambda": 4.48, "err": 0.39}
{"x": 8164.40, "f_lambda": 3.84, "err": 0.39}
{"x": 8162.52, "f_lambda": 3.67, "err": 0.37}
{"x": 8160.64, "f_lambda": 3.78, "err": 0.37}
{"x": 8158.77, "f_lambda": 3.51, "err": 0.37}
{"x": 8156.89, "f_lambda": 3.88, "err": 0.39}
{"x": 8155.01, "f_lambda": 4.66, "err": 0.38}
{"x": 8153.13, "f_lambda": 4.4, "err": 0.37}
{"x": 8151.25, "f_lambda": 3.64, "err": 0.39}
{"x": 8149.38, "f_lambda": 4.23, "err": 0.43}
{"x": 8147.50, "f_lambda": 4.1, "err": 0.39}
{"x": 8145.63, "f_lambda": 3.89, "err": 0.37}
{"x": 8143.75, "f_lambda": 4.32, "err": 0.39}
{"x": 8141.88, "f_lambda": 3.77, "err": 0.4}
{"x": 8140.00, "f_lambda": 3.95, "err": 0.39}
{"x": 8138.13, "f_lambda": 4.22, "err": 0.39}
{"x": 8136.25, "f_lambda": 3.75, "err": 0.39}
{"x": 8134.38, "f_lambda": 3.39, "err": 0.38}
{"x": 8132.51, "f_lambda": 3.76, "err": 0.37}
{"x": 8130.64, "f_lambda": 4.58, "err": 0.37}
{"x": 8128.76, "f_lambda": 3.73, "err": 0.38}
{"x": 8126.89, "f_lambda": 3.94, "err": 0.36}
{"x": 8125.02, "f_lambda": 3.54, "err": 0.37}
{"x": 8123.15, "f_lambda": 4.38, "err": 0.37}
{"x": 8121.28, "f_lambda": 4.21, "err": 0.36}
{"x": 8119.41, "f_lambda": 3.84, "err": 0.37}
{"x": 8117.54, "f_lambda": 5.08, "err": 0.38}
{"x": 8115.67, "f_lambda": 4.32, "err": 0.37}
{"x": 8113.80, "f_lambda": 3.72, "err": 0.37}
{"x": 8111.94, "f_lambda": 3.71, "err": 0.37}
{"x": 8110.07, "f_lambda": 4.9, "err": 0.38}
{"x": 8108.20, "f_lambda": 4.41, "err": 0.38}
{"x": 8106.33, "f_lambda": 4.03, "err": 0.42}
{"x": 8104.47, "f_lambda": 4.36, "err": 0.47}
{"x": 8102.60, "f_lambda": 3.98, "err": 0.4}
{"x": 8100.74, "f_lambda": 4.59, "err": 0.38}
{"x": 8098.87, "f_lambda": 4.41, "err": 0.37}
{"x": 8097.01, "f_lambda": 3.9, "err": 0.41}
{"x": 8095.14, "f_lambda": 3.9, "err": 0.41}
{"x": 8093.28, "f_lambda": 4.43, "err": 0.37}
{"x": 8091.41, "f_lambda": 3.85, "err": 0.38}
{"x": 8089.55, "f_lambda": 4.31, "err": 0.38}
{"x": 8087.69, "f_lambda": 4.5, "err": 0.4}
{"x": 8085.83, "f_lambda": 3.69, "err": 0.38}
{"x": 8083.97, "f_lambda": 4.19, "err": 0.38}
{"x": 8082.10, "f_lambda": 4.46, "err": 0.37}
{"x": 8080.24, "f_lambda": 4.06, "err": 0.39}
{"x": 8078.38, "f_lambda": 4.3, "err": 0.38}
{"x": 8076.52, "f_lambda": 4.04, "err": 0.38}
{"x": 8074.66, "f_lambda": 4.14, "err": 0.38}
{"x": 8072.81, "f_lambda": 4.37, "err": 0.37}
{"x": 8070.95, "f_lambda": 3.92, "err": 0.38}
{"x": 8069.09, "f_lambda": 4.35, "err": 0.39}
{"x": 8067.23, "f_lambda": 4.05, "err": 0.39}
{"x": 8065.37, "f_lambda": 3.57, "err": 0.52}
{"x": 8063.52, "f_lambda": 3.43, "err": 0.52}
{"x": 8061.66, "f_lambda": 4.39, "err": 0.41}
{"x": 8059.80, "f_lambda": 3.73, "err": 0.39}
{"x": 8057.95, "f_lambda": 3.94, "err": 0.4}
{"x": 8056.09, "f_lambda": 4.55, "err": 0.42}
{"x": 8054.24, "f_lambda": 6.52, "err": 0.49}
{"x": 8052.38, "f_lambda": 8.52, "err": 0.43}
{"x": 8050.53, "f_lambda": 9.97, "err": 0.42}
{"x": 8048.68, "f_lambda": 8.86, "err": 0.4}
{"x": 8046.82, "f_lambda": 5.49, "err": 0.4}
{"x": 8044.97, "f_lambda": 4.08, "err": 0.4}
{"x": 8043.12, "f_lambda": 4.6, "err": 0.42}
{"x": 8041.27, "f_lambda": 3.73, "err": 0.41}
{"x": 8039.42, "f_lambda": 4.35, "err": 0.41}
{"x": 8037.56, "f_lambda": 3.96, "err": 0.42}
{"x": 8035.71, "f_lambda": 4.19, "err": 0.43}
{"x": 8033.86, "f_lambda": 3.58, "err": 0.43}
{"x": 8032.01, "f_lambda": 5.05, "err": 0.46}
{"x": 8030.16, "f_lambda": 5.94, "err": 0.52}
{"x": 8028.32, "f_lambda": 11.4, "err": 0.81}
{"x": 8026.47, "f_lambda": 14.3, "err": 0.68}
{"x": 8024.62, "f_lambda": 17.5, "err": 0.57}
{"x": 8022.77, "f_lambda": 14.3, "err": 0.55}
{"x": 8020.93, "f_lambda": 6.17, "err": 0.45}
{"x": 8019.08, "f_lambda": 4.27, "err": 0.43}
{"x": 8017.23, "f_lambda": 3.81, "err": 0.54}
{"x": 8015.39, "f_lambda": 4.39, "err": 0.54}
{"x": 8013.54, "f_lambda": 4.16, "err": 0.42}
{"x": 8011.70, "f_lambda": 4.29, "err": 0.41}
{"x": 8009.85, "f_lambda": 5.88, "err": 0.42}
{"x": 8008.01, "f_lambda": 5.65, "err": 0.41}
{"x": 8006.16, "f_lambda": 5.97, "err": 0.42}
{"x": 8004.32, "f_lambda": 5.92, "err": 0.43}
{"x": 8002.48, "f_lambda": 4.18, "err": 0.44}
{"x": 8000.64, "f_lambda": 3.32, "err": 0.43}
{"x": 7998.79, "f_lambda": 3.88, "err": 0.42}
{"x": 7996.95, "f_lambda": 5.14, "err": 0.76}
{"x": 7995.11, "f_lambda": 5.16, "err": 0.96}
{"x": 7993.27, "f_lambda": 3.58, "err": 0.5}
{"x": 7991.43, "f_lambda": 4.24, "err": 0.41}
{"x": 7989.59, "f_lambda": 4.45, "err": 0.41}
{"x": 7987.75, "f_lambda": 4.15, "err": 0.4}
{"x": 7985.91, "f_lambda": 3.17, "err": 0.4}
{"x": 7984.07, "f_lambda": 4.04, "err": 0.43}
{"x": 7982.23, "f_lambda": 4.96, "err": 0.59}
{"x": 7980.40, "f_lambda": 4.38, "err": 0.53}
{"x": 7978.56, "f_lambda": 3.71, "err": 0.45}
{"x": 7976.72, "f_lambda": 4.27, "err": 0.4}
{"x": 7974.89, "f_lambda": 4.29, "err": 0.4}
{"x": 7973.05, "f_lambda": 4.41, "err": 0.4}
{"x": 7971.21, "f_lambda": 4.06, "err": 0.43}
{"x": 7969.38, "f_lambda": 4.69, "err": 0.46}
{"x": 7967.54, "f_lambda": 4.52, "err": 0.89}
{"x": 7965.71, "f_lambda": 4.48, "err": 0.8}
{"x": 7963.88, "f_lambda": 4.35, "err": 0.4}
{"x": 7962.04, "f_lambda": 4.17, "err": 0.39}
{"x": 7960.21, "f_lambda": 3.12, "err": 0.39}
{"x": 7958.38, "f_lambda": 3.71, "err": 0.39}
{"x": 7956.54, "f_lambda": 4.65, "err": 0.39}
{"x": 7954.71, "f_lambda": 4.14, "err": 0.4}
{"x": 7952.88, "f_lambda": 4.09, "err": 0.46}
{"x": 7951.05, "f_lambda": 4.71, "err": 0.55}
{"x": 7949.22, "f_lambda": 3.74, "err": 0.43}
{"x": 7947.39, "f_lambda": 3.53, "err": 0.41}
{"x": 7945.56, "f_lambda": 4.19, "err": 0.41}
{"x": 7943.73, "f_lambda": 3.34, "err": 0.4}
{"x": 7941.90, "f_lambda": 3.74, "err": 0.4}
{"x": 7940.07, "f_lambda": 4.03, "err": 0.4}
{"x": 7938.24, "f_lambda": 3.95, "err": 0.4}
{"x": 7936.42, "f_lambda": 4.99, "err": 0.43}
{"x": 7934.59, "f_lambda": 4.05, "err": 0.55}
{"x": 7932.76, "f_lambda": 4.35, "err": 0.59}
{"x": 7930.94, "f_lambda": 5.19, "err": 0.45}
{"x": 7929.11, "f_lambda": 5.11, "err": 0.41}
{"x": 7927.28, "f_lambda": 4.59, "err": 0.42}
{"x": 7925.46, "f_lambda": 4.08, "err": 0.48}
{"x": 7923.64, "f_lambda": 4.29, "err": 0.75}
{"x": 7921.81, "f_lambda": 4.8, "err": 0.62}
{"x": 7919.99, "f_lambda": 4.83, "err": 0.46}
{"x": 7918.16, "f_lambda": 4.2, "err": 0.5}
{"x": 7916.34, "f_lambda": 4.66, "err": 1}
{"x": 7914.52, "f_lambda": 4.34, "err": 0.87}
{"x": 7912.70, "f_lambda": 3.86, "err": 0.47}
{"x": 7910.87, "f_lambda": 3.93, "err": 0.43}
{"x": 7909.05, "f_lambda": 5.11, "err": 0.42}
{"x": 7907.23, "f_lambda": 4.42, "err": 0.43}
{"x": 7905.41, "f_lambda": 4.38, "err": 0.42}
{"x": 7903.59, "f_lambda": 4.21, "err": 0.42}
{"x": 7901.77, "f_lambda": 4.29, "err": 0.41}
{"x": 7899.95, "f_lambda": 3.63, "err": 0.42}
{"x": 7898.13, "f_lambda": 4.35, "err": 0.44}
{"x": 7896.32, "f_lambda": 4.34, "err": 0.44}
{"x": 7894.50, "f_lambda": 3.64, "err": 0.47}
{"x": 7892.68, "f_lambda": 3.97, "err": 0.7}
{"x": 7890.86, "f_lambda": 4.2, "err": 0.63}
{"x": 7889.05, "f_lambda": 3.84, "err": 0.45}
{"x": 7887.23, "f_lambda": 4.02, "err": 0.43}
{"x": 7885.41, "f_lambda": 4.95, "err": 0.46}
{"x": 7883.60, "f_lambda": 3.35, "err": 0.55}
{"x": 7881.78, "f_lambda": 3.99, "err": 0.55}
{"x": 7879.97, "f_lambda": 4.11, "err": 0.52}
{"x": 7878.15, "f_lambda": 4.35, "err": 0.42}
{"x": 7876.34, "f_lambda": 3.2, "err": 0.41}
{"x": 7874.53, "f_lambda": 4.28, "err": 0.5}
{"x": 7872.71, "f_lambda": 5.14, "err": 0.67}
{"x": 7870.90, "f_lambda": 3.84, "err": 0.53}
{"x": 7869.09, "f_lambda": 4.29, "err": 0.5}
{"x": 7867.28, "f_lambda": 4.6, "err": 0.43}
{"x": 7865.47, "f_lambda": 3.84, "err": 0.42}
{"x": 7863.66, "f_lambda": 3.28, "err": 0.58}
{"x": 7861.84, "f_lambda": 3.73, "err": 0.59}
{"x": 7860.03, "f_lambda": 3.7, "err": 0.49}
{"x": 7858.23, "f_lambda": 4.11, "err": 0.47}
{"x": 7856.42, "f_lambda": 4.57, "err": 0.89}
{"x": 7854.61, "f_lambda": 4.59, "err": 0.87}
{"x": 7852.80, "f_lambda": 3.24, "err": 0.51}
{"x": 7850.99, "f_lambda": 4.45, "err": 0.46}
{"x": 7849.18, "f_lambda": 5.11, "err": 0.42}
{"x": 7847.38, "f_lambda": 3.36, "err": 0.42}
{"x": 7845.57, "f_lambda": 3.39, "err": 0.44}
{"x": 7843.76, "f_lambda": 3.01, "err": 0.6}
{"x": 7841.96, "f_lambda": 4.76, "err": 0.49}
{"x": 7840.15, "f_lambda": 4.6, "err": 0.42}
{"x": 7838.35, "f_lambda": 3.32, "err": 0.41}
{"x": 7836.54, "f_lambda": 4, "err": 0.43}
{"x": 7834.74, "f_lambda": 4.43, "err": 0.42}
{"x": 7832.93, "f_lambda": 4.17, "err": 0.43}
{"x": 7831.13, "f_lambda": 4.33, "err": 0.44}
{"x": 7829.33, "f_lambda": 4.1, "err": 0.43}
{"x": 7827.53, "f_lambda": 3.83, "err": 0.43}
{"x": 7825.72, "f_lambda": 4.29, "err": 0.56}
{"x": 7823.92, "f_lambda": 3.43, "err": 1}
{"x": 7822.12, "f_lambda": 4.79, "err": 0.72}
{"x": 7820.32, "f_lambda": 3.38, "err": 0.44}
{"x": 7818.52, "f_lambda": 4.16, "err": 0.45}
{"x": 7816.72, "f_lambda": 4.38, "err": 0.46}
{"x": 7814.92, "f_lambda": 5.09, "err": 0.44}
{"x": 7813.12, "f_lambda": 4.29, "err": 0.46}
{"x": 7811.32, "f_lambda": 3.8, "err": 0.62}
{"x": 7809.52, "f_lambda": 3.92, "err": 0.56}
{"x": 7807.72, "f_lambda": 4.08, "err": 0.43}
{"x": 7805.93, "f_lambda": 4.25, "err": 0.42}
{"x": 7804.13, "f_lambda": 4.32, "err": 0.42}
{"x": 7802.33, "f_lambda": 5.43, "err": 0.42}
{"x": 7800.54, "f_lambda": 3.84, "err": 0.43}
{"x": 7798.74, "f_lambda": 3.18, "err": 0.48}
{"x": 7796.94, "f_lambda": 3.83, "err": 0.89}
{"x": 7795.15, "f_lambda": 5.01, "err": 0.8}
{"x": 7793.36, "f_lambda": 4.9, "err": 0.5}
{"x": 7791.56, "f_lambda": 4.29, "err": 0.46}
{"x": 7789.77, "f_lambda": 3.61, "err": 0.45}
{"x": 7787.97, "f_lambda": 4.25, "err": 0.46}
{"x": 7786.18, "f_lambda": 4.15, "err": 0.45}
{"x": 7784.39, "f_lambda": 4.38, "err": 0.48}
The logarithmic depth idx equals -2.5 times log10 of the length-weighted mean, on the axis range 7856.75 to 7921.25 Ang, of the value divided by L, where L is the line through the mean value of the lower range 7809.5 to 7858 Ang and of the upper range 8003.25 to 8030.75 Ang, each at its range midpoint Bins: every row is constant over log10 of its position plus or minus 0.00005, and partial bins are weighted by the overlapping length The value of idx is 0.23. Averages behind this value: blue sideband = 4.11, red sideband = 7.6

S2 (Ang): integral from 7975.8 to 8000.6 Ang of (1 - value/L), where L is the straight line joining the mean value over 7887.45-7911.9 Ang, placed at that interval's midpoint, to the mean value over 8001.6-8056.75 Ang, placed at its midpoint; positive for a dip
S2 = 6.8 Ang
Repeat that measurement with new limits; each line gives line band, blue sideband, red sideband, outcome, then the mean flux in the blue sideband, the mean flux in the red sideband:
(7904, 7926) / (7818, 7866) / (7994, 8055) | 2.3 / 4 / 6.31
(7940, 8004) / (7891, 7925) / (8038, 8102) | 4.2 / 4.29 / 4.67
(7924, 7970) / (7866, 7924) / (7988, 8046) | 6.4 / 4.23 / 5.83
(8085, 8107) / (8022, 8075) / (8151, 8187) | 4.9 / 6.23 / 4.04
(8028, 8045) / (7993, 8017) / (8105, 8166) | -1.3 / 4.74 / 4.04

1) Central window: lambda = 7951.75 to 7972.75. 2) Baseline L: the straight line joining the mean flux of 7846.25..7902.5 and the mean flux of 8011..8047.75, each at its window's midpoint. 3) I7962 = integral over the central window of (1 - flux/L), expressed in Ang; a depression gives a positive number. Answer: 4.83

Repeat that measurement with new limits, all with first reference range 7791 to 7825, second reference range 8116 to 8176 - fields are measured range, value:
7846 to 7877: 0.9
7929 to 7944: -0.5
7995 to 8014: -3.5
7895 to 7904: 0.1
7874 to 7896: 1.0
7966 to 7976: -0.6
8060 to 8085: 0.0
